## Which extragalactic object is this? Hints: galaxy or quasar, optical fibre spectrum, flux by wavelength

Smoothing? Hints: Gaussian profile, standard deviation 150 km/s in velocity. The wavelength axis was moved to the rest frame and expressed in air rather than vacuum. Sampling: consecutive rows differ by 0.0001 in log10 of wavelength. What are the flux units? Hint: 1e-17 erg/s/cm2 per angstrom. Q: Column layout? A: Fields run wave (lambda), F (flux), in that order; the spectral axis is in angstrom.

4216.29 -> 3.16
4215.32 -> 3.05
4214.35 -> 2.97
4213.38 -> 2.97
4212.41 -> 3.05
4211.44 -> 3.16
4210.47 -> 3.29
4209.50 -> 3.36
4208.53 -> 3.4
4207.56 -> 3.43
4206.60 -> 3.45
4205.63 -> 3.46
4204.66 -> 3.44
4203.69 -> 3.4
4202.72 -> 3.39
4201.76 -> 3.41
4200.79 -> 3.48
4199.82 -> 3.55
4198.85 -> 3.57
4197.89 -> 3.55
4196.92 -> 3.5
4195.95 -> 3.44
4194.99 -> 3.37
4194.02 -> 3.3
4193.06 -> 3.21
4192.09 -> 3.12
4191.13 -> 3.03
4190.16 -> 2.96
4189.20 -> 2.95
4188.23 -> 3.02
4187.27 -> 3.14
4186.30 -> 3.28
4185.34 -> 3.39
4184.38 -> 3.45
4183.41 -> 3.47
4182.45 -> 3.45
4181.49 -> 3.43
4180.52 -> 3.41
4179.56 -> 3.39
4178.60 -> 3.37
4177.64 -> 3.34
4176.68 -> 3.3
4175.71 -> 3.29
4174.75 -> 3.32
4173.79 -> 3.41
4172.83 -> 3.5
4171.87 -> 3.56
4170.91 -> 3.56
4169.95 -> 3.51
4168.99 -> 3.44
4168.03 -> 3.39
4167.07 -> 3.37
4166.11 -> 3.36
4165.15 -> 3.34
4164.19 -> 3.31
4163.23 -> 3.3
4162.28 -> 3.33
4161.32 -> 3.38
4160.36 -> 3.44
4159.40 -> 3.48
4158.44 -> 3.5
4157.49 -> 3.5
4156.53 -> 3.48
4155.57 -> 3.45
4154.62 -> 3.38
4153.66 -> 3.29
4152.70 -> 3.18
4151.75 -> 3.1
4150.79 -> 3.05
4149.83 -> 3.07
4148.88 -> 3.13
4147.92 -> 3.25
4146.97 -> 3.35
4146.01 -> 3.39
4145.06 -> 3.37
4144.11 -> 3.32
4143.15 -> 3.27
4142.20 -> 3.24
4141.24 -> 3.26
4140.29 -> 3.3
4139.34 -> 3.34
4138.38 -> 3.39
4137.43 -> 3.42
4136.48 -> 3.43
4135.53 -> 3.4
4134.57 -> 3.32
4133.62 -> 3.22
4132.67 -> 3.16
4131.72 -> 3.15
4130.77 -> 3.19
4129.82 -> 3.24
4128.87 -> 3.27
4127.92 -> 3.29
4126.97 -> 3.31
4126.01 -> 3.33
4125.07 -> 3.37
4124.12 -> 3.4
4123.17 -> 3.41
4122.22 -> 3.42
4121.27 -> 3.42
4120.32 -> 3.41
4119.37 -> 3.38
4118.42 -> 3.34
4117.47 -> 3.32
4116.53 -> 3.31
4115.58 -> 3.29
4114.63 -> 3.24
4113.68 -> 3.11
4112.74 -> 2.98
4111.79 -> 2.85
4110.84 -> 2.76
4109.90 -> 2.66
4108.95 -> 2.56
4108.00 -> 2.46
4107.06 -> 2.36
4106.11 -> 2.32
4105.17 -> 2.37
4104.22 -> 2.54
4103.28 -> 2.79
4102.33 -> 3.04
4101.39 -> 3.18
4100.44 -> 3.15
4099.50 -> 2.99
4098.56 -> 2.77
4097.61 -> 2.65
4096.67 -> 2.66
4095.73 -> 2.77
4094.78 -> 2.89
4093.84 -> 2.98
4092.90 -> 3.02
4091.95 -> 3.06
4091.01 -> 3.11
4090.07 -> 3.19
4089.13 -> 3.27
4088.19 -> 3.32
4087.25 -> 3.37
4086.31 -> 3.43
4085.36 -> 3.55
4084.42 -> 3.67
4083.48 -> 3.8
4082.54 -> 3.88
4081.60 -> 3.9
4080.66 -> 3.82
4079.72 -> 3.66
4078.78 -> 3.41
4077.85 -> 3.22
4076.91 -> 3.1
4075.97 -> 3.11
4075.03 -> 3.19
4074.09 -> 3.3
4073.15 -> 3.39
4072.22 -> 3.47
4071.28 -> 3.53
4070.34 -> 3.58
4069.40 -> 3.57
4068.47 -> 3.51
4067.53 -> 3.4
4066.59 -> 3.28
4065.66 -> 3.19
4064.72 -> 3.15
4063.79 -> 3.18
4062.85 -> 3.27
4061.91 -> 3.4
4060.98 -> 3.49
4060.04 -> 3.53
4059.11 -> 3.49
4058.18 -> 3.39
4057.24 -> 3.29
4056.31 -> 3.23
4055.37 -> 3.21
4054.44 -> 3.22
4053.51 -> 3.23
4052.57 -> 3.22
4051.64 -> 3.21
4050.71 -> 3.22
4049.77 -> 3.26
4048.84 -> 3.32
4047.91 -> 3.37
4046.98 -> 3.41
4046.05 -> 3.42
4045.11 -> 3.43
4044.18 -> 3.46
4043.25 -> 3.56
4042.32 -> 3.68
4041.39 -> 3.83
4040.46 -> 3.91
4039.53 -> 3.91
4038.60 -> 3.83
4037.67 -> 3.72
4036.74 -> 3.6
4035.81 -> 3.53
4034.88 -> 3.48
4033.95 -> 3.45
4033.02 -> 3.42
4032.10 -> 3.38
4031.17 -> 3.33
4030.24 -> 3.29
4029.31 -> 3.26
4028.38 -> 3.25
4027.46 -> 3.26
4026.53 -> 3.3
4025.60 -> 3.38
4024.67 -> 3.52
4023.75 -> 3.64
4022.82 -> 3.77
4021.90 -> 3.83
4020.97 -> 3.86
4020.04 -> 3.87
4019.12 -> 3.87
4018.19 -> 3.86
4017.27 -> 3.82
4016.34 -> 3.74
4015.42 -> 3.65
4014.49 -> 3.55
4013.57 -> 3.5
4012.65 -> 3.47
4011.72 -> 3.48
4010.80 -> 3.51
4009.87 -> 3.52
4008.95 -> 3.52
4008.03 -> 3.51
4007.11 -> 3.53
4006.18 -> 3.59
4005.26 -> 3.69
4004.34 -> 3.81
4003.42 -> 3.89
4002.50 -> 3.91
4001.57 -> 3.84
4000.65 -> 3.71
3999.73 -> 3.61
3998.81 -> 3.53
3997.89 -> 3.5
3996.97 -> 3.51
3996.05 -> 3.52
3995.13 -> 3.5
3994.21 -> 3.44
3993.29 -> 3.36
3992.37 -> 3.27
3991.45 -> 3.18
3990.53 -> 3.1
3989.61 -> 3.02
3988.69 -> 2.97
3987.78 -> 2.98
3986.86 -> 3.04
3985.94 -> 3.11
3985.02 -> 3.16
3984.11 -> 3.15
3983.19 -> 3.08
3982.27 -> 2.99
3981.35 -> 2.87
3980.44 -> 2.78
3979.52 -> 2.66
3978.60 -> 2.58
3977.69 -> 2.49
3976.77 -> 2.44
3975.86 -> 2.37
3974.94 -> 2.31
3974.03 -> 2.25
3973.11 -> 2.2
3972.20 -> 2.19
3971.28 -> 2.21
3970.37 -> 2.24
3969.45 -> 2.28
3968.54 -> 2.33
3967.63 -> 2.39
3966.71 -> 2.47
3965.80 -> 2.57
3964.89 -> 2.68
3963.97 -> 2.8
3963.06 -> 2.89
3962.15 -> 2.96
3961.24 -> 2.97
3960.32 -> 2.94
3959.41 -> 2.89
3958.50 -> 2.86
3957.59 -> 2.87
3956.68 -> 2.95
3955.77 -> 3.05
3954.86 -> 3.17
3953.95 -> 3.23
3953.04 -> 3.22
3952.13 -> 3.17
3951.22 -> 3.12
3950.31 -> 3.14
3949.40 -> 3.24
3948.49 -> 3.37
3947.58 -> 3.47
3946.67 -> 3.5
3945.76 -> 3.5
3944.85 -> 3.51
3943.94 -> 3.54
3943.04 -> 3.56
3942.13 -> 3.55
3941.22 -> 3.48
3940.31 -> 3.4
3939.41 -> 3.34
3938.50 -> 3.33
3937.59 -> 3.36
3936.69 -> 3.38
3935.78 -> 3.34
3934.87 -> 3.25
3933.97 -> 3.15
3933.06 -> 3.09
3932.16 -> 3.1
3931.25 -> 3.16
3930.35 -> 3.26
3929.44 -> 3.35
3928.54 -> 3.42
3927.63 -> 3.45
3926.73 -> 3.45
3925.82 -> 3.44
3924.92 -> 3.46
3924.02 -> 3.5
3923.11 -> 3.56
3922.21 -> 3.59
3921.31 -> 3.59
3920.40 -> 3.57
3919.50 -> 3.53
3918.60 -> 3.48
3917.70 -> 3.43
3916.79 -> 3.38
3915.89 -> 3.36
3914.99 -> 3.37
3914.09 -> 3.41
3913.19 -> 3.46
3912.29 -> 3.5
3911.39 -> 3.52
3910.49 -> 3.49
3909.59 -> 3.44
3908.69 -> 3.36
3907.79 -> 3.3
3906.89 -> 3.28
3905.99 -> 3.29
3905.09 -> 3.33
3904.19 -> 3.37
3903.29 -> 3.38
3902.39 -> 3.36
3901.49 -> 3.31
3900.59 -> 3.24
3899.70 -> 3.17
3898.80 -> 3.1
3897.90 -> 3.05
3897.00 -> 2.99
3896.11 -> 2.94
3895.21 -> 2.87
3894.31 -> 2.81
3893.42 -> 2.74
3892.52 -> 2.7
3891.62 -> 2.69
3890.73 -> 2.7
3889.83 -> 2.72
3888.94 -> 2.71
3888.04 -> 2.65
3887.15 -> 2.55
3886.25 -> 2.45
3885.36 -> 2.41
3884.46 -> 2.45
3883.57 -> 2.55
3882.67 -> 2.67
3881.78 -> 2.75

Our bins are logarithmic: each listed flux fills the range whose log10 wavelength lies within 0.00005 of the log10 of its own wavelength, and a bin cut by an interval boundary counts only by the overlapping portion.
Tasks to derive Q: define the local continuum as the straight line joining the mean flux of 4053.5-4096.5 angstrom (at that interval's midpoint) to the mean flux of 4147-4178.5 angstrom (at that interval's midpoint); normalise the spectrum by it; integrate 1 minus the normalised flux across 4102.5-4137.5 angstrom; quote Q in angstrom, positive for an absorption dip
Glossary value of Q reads 2.62 angstrom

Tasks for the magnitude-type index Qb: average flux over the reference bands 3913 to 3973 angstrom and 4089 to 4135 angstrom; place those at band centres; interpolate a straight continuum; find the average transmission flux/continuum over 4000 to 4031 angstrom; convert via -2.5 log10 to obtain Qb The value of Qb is -0.16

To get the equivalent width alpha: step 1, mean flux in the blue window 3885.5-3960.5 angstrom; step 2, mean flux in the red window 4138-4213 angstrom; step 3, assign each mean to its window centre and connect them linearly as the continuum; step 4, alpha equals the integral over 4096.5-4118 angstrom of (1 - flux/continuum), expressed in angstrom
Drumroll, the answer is 3.0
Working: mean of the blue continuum 3.23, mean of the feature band 2.85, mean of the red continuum 3.34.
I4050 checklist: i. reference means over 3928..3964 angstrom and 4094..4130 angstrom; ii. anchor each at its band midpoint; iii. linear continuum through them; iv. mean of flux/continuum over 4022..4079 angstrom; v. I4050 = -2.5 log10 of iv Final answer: -0.106 mag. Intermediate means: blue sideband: 3.23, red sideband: 3.01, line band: 3.41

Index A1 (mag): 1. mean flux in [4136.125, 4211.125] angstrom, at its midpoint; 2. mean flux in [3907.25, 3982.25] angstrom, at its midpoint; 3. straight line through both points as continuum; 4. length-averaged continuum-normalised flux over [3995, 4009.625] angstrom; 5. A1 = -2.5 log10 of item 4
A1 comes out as -0.15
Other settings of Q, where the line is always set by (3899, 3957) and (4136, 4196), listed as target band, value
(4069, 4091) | -0.8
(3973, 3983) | 2.3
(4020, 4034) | -0.6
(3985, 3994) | 0.6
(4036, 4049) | -1.0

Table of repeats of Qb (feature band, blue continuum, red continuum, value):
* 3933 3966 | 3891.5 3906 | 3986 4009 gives 0.03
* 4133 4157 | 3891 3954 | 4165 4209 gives 0.02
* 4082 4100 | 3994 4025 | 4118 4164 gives 0.09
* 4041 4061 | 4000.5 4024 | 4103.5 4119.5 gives 0.00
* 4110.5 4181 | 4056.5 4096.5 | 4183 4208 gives 0.01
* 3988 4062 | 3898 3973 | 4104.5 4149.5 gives -0.10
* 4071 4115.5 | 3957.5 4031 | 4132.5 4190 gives 0.06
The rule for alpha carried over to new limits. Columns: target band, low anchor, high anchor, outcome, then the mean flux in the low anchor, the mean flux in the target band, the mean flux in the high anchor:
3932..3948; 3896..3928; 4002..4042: 0.2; 3.38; 3.39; 3.61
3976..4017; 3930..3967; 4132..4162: -1.5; 3.17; 3.32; 3.32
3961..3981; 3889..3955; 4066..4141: 4.7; 3.29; 2.5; 3.2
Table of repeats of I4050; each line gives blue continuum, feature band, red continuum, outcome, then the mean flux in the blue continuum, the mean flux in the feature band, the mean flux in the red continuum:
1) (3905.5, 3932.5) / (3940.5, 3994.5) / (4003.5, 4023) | 0.21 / 3.42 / 2.93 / 3.67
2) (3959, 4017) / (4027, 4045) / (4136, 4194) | -0.12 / 3.09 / 3.53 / 3.32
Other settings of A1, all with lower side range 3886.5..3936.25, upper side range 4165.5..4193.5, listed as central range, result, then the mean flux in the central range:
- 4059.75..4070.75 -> -0.03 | 3.37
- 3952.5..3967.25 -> 0.12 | 2.91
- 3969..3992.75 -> 0.19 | 2.73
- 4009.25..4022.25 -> -0.13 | 3.68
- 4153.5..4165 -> -0.03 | 3.41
